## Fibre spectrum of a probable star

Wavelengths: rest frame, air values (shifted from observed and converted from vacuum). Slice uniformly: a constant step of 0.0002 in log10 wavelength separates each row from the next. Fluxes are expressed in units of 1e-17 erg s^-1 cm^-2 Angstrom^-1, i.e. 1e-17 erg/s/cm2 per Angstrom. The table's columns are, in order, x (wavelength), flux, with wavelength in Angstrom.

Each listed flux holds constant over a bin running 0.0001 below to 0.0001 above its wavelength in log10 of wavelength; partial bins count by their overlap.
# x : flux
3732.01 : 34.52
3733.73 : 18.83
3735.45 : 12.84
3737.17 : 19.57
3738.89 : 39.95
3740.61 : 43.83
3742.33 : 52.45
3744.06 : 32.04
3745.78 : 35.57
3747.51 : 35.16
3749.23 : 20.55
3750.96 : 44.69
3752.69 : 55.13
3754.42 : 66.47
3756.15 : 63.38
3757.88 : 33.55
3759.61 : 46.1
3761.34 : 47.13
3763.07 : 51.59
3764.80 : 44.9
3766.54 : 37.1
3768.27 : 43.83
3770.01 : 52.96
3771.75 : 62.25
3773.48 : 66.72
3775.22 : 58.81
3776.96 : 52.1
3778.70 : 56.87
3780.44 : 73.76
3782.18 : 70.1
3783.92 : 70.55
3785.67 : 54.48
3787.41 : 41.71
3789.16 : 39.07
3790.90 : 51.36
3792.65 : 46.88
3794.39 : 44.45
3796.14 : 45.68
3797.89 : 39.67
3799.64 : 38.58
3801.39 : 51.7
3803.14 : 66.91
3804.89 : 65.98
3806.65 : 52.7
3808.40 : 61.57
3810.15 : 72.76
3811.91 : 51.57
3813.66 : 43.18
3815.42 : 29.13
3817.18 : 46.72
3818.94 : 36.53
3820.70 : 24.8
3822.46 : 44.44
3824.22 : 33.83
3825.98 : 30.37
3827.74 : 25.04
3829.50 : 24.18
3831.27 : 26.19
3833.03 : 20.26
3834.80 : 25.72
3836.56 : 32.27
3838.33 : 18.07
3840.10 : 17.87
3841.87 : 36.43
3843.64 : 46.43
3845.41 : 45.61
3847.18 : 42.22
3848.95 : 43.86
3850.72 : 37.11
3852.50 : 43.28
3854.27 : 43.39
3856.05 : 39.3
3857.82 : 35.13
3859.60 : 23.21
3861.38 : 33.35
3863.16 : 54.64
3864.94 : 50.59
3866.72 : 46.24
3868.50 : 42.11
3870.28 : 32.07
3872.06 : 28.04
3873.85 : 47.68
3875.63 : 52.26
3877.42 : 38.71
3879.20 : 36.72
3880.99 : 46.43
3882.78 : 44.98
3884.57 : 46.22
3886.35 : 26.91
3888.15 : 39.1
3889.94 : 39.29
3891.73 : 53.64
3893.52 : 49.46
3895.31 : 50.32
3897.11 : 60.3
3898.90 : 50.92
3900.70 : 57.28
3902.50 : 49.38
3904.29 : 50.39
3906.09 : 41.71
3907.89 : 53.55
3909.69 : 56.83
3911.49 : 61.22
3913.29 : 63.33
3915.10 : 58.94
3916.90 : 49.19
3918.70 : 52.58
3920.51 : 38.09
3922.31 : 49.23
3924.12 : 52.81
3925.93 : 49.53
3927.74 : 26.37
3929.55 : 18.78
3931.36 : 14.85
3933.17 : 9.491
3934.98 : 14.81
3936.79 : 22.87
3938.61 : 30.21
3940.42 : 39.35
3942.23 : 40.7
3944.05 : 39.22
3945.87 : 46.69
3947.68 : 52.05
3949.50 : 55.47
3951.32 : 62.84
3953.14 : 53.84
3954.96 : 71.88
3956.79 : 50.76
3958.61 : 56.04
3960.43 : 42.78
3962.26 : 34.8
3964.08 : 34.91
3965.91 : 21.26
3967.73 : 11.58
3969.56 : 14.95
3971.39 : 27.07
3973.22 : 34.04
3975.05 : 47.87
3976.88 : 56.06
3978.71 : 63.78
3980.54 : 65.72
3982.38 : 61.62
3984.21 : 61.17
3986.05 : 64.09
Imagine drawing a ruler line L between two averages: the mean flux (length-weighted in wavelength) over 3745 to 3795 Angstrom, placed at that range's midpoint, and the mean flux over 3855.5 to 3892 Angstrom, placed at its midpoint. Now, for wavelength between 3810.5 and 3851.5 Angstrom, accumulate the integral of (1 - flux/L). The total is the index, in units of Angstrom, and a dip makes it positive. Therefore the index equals 9.4 Angstrom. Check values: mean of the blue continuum 50.7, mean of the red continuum 40.6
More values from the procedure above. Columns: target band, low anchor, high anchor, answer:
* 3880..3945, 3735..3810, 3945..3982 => 4.9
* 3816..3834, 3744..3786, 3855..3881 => 5.5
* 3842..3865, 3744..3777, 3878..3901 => 2.7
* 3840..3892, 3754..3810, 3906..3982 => 7.8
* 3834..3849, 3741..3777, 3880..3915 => 4.6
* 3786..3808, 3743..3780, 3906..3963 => -0.8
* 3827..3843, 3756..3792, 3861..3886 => 7.3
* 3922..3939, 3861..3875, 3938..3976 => 5.5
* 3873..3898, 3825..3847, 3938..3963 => -4.9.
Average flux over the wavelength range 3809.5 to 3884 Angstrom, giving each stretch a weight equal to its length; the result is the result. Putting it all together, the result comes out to 37.9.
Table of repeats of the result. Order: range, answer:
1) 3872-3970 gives 43.2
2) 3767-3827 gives 50.5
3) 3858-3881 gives 40.5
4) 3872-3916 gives 48.5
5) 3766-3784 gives 58.5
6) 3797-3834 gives 42.1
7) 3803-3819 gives 52.8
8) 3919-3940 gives 30.6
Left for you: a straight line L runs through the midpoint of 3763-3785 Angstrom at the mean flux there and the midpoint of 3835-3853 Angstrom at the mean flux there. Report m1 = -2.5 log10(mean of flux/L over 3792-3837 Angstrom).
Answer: 0.09 mag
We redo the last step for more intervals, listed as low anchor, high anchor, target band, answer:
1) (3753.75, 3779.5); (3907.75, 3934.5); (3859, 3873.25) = 0.176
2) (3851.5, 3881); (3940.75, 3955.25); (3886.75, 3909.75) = -0.104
